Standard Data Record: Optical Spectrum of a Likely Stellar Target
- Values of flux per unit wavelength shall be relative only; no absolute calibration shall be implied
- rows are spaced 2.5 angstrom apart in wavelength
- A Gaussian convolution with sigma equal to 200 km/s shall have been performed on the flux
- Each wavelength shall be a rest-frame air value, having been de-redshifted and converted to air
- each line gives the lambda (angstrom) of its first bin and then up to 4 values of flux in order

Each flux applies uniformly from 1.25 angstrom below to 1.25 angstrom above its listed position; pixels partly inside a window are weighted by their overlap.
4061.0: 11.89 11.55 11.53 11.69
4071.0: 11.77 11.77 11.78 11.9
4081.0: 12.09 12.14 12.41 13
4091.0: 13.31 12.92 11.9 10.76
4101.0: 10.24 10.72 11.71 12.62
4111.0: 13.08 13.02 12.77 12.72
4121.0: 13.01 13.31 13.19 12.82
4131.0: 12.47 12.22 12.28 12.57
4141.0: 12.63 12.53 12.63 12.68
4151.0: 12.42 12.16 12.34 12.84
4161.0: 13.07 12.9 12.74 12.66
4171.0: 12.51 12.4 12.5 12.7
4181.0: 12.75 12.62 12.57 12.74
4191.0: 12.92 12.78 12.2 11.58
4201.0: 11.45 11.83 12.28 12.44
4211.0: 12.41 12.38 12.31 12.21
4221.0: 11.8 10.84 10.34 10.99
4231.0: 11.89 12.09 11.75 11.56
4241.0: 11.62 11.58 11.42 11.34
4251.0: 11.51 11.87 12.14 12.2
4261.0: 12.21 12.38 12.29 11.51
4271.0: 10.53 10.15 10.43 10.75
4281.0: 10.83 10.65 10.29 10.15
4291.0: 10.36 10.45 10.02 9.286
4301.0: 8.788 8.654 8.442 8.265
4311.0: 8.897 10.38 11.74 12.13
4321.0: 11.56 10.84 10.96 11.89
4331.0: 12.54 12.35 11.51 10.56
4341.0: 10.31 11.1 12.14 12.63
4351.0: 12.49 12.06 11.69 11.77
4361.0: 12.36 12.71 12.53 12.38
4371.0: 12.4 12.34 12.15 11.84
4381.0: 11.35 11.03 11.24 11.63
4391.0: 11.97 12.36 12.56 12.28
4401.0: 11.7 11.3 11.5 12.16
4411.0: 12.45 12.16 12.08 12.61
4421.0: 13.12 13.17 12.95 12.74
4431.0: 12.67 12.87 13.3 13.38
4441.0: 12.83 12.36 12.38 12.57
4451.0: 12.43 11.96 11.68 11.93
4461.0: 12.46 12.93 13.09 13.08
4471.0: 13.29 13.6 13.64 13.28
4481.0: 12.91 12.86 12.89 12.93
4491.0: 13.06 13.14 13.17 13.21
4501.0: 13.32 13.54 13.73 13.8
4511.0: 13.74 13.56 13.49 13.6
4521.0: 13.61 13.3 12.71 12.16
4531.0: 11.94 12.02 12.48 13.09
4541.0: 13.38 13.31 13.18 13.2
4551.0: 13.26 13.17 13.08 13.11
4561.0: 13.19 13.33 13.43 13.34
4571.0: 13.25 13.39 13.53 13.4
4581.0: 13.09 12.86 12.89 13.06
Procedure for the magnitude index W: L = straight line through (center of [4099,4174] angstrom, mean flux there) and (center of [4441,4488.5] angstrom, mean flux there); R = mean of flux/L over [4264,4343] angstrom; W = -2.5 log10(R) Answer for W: 0.19 mag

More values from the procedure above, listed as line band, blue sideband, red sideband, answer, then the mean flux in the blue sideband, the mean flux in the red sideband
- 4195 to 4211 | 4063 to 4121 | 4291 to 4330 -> -0.08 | 12.1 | 10.2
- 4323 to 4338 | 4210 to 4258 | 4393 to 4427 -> 0.03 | 11.7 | 12.3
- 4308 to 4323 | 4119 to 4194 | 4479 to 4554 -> 0.21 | 12.7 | 13.1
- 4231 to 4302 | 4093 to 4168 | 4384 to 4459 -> 0.12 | 12.4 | 12.3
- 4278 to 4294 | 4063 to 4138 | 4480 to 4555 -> 0.20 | 12.2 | 13.1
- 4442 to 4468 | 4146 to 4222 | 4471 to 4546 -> 0.05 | 12.4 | 13.2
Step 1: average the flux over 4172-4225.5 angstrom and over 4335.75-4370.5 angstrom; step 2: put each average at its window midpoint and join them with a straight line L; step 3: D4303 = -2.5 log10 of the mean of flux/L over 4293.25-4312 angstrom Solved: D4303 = 0.310 mag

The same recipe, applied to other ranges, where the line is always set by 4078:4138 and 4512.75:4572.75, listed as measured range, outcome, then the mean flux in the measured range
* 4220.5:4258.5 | 0.09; 11.5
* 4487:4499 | -0.01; 13.1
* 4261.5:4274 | 0.10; 11.5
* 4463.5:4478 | -0.03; 13.3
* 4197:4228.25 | 0.07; 11.8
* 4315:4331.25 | 0.10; 11.6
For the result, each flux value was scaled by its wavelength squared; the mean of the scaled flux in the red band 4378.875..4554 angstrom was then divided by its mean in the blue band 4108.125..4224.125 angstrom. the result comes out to 1.2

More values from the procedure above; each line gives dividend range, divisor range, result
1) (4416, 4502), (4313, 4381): 1.14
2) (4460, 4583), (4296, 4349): 1.35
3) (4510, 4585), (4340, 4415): 1.19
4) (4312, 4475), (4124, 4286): 1.10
